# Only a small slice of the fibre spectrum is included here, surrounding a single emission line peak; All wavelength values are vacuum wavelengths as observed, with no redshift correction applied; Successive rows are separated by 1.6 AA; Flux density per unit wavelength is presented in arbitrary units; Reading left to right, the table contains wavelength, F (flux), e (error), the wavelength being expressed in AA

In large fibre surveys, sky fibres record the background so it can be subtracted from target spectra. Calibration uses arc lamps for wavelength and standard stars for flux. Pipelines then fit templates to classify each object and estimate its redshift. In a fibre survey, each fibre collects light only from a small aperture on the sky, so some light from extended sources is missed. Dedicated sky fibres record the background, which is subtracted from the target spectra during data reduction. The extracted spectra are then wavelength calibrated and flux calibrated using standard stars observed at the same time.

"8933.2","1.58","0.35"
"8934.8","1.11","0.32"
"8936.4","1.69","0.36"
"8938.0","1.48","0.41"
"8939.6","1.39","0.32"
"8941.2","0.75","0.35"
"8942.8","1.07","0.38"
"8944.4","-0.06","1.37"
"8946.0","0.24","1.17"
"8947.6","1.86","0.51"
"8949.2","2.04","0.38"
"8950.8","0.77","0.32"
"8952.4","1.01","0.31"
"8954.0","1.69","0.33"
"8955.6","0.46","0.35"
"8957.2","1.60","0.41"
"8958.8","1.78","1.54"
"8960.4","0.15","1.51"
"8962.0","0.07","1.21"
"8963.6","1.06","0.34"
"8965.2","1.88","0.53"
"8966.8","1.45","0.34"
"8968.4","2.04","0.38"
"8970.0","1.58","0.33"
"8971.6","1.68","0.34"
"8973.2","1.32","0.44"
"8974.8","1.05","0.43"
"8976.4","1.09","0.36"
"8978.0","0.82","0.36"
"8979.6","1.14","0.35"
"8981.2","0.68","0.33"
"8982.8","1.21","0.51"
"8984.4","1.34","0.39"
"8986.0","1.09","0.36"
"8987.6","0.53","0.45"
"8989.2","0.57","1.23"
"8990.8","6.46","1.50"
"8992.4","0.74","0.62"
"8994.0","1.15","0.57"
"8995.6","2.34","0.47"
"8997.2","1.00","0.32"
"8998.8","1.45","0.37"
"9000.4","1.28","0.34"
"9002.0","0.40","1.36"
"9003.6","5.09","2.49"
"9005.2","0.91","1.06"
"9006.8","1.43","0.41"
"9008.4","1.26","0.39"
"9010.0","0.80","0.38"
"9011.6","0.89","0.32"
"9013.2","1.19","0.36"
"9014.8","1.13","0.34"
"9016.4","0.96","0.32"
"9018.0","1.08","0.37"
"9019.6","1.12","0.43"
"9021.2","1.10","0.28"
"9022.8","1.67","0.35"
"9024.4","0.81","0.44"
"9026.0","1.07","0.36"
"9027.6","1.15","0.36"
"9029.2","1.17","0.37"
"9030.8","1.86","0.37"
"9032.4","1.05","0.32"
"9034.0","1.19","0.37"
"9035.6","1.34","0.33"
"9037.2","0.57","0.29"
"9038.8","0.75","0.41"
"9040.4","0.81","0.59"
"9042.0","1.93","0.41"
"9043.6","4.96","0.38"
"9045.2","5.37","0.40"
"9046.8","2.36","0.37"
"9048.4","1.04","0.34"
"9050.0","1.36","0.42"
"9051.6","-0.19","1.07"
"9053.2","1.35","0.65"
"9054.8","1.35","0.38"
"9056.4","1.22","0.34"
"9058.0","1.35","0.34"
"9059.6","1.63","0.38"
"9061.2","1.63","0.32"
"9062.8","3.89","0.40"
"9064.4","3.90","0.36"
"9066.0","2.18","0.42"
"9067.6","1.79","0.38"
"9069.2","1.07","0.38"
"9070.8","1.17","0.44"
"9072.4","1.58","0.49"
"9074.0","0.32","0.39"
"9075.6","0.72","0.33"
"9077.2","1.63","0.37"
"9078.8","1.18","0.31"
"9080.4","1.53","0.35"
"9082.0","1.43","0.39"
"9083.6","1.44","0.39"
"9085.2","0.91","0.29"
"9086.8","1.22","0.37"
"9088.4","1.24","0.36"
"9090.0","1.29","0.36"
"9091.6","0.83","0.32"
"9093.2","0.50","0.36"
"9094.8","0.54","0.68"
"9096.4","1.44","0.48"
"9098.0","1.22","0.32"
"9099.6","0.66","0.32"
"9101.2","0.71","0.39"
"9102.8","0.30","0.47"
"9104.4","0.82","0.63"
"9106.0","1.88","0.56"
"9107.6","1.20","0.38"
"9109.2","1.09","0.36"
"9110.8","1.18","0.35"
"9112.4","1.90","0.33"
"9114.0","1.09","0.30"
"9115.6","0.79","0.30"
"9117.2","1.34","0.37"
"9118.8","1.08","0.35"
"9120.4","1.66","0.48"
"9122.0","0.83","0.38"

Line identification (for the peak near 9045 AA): [S II]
